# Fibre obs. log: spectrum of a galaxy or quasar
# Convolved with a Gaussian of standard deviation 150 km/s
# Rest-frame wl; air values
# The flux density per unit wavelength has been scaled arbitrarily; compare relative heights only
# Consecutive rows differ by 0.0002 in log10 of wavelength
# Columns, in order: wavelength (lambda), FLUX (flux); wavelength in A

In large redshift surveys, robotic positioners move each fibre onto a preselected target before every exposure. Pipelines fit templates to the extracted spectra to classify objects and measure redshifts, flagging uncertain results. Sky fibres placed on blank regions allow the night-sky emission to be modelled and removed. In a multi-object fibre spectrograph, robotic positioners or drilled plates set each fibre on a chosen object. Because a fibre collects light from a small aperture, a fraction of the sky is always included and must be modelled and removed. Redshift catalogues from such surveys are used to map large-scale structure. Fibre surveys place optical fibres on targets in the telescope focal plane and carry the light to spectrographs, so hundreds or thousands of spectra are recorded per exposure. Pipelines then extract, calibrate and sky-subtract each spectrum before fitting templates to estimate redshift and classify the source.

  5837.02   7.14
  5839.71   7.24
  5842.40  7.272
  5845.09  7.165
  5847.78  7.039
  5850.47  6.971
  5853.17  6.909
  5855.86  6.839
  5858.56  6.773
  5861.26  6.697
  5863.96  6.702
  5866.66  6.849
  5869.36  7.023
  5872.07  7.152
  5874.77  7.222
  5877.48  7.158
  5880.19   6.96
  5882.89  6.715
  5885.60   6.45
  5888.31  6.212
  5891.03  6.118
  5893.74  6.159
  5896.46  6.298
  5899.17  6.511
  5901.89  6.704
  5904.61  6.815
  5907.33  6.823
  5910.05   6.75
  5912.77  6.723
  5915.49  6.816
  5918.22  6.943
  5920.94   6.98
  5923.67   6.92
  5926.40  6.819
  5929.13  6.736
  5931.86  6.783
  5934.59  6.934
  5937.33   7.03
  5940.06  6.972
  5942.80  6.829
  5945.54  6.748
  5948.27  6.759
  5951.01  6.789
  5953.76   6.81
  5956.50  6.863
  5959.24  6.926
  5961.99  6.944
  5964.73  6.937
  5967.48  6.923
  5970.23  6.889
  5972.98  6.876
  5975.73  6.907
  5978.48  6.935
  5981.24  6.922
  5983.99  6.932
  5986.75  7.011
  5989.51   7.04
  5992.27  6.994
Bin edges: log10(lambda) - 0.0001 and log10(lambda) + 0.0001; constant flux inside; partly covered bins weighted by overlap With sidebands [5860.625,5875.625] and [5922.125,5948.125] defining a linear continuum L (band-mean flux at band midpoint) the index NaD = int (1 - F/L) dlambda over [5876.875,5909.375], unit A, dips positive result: 1.6 A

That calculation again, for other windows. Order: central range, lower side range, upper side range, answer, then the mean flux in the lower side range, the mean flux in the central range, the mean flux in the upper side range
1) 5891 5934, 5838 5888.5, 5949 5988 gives 1.3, 6.93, 6.7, 6.9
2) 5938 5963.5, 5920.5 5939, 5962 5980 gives 0.2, 6.88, 6.86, 6.91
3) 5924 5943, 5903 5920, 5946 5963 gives -0.1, 6.82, 6.88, 6.84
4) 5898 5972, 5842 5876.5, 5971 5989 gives 1.1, 6.96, 6.84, 6.93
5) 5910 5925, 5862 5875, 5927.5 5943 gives 0.1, 6.96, 6.87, 6.88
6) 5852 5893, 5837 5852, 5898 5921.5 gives 1.2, 7.14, 6.78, 6.78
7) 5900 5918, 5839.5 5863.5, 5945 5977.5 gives 0.4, 6.97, 6.77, 6.87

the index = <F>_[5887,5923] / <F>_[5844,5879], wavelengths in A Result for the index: 0.95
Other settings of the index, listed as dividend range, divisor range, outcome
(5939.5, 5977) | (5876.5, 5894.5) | 1.05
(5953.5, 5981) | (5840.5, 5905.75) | 1.02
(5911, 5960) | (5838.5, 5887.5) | 0.99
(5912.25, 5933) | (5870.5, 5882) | 0.96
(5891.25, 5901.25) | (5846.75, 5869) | 0.92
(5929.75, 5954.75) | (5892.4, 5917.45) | 1.03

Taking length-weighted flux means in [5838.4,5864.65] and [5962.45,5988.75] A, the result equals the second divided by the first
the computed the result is 0.99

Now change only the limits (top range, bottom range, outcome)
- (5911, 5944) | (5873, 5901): 1.04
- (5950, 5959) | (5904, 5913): 1.01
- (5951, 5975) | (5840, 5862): 0.99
